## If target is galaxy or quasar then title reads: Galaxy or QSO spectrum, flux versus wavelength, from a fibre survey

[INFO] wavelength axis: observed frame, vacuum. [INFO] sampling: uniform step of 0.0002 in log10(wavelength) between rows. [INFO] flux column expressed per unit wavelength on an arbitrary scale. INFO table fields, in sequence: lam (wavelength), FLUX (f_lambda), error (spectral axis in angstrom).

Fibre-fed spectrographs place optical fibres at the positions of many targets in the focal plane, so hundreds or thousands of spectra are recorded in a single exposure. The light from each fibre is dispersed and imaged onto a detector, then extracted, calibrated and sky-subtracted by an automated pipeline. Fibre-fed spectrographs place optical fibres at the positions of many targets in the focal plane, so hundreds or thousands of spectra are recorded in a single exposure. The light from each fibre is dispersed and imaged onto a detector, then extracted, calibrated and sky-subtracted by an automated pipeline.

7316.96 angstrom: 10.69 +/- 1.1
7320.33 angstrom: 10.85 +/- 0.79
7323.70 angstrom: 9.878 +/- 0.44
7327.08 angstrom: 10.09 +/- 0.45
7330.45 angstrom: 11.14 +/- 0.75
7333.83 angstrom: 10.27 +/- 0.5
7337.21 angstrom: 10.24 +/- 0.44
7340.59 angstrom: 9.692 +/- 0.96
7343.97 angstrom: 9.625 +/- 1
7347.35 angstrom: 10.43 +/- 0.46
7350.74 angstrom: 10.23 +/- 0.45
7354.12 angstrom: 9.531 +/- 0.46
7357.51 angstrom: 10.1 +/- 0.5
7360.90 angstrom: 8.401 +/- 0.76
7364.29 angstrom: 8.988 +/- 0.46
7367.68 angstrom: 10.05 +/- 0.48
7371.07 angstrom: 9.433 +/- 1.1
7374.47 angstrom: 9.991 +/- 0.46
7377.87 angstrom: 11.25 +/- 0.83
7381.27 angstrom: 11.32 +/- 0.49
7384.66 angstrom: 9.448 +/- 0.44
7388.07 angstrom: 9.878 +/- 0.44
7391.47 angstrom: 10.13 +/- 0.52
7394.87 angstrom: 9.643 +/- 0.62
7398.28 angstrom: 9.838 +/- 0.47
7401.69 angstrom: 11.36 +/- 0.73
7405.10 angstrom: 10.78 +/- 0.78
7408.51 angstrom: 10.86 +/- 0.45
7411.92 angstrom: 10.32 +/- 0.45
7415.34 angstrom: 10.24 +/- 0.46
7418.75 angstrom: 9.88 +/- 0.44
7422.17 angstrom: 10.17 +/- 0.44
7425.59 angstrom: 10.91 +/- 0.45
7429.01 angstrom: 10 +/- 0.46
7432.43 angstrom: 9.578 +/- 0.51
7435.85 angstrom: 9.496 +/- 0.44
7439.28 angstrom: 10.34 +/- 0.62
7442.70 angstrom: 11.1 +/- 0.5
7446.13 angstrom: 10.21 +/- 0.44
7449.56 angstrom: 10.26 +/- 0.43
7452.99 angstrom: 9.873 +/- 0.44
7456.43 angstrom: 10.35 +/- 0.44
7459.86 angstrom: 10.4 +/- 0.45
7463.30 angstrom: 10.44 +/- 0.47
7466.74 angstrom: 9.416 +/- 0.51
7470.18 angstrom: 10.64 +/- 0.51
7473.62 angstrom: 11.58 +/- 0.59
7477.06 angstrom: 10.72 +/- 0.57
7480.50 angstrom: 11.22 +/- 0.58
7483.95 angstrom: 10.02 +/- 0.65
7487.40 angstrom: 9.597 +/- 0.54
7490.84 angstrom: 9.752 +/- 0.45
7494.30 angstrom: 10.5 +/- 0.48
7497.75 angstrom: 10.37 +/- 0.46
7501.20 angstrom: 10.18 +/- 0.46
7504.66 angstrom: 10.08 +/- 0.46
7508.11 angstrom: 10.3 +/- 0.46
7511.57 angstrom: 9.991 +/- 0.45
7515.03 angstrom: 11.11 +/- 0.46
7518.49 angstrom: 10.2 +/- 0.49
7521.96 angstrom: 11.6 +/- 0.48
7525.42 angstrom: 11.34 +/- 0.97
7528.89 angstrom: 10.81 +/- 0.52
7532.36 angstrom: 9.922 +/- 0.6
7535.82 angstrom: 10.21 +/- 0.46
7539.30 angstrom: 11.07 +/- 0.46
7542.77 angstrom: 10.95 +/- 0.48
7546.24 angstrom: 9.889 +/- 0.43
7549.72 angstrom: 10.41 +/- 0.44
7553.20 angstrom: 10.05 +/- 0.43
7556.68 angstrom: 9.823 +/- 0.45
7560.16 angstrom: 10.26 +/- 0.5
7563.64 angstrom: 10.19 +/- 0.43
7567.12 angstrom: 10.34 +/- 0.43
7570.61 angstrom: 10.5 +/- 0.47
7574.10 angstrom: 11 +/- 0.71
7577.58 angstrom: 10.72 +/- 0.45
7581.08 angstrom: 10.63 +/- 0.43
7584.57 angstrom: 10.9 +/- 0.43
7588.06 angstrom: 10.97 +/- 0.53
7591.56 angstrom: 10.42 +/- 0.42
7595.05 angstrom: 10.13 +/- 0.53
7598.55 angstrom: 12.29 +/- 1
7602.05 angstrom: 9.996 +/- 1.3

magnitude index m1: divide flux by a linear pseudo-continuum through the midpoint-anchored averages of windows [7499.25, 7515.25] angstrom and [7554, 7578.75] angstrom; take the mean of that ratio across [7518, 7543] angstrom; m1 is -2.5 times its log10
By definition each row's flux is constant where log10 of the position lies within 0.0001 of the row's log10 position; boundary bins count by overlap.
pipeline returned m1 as -0.05 mag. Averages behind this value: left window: 10.3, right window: 10.4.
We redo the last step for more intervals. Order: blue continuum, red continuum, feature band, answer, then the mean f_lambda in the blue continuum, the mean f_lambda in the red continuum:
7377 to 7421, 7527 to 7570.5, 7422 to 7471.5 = 0.02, 10.4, 10.3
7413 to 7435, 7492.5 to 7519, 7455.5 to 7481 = -0.04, 10.1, 10.3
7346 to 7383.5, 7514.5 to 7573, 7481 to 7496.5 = 0.03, 9.96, 10.5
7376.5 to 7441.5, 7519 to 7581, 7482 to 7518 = 0.03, 10.3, 10.5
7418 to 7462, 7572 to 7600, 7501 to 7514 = 0.03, 10.2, 10.9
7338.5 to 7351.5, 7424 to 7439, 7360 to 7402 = 0.00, 9.98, 10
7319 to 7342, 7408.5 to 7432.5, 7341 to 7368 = 0.07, 10.3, 10.2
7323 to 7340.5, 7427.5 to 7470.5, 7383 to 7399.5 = 0.05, 10.3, 10.1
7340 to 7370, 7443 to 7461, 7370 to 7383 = -0.08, 9.67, 10.3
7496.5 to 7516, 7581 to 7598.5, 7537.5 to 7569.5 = 0.02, 10.3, 10.8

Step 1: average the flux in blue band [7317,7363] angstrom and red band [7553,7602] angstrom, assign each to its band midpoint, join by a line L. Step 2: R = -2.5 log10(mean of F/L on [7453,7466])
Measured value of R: 0.008 mag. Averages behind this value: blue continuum 10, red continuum 10.6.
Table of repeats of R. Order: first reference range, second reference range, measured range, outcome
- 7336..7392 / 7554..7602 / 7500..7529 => -0.023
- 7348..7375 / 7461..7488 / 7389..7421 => -0.041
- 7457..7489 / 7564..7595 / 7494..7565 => 0.011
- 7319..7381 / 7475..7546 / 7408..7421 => -0.005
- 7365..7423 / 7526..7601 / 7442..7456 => 0.005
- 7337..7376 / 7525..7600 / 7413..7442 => -0.013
